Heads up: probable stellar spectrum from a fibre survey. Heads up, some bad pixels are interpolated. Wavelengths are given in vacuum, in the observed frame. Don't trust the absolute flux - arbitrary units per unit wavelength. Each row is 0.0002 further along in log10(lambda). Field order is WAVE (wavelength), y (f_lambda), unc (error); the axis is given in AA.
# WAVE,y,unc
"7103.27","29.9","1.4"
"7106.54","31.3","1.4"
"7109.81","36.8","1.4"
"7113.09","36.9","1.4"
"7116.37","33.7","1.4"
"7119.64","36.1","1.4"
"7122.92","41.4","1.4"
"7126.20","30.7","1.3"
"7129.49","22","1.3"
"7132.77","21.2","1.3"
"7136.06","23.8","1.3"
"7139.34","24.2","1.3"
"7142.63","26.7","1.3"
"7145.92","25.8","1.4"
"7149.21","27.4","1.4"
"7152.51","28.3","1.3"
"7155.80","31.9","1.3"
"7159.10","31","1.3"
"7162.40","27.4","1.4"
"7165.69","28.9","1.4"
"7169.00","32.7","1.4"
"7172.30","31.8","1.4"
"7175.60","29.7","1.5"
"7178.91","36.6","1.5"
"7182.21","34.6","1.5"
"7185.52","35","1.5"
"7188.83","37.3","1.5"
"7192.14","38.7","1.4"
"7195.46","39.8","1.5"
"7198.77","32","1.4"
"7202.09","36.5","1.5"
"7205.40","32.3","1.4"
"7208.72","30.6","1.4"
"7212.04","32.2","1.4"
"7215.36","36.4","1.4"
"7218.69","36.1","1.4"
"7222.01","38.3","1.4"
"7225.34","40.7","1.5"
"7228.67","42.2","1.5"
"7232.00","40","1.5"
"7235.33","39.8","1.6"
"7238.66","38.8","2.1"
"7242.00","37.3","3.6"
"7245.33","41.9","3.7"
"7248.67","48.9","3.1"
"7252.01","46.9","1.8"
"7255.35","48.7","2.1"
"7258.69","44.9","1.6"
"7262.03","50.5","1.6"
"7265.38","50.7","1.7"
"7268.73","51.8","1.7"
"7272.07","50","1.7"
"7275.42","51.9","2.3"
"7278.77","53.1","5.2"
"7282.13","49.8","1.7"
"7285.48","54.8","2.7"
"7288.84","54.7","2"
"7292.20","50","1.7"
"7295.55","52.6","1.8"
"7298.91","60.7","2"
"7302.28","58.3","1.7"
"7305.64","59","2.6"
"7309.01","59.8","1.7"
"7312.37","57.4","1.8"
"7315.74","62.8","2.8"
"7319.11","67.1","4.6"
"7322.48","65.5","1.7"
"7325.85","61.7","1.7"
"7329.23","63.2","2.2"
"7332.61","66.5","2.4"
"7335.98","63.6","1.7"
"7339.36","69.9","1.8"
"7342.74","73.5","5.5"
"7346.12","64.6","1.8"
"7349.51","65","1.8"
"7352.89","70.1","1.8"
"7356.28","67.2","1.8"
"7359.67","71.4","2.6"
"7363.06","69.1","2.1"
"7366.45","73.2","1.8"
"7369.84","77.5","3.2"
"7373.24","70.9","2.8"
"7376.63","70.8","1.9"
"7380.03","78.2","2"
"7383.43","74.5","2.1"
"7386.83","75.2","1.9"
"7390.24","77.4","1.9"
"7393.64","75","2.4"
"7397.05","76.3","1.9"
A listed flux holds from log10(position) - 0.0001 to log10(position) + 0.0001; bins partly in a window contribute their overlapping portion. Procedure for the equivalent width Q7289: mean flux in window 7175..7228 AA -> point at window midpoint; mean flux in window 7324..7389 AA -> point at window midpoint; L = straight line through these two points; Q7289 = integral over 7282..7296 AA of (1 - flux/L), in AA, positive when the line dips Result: 0.6 AA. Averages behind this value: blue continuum 35.7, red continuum 69.8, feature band 52.7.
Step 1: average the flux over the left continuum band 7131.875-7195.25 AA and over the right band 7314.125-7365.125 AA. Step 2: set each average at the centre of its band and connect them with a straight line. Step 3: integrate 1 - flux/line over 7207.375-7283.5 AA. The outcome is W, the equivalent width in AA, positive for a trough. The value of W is 6.40 AA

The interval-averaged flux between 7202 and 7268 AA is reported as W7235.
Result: 41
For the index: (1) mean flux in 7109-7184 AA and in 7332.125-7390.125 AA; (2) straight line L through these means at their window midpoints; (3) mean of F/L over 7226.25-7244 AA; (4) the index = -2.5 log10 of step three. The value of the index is 0.184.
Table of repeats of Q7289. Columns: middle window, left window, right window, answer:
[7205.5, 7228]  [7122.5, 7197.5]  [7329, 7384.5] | 3.4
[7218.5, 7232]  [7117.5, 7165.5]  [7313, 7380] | 1.5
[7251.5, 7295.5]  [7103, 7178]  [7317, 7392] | 3.2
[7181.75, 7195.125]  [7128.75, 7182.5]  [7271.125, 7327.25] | -0.7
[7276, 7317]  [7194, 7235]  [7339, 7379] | -0.1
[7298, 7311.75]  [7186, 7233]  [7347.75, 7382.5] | -0.3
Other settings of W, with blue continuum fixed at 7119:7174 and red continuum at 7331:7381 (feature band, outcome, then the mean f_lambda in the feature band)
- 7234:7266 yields 2.95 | 44.7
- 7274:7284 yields 0.58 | 51.6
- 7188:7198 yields -0.06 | 38.1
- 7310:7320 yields 0.01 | 61.9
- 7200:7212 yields 2.22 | 33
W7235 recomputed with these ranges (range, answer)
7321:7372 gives 68.2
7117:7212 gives 31.3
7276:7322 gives 57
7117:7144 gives 28.5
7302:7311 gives 59.1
